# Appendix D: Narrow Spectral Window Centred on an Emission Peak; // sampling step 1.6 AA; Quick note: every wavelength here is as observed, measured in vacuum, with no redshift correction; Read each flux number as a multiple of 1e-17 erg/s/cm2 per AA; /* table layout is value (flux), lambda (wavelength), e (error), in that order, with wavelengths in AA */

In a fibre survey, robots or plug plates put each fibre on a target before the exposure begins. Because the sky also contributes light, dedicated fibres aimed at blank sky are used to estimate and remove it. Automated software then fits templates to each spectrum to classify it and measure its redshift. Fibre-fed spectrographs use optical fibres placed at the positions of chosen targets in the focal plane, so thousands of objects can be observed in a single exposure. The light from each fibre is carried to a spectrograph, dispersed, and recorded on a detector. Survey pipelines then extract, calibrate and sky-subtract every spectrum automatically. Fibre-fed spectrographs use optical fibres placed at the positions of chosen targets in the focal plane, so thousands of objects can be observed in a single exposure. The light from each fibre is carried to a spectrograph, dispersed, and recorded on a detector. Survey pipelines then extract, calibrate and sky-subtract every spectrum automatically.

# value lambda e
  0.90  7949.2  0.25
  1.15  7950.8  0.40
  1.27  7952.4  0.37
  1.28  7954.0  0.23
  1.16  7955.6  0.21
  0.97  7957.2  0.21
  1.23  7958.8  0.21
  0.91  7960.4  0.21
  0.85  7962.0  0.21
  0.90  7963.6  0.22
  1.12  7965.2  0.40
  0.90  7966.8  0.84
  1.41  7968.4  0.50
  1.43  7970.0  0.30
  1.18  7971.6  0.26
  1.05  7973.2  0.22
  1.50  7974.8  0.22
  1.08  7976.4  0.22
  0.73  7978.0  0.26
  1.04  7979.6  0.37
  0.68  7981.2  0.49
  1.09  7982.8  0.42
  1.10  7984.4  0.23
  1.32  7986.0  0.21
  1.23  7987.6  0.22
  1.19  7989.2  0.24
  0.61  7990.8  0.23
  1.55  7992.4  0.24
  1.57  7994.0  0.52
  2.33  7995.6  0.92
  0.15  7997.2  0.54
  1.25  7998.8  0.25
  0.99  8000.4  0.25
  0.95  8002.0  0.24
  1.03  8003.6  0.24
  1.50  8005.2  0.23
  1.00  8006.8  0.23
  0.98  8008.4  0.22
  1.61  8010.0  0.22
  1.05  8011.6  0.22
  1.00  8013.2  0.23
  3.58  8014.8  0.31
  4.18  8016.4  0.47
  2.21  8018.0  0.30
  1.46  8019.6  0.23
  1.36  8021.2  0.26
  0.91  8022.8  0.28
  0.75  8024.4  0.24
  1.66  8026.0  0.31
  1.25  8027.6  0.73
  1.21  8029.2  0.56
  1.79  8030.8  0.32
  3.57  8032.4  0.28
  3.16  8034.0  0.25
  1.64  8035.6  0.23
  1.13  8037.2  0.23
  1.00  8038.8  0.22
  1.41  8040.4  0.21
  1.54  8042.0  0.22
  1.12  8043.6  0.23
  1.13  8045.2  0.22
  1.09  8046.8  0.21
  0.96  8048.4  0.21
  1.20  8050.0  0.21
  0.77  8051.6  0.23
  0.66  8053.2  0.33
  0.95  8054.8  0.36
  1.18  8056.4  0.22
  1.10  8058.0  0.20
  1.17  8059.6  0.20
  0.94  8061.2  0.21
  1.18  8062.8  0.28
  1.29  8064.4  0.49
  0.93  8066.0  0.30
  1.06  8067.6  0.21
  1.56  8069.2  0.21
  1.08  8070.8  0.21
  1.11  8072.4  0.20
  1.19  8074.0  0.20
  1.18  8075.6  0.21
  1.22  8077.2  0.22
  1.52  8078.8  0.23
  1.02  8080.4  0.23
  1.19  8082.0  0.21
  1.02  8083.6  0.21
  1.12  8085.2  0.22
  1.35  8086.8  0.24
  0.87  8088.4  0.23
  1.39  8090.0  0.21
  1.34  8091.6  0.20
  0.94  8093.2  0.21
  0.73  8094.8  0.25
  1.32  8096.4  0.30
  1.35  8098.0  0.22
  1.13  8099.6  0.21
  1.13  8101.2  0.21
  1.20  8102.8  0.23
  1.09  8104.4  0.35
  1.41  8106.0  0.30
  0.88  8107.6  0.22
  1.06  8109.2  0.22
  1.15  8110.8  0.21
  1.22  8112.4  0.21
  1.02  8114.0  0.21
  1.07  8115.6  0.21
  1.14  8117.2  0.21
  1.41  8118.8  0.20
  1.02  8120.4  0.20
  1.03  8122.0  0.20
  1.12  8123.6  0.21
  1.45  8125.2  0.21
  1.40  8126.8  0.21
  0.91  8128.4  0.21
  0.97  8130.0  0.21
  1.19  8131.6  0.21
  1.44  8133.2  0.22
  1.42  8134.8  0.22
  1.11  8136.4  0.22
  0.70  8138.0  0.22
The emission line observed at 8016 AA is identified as [S II]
